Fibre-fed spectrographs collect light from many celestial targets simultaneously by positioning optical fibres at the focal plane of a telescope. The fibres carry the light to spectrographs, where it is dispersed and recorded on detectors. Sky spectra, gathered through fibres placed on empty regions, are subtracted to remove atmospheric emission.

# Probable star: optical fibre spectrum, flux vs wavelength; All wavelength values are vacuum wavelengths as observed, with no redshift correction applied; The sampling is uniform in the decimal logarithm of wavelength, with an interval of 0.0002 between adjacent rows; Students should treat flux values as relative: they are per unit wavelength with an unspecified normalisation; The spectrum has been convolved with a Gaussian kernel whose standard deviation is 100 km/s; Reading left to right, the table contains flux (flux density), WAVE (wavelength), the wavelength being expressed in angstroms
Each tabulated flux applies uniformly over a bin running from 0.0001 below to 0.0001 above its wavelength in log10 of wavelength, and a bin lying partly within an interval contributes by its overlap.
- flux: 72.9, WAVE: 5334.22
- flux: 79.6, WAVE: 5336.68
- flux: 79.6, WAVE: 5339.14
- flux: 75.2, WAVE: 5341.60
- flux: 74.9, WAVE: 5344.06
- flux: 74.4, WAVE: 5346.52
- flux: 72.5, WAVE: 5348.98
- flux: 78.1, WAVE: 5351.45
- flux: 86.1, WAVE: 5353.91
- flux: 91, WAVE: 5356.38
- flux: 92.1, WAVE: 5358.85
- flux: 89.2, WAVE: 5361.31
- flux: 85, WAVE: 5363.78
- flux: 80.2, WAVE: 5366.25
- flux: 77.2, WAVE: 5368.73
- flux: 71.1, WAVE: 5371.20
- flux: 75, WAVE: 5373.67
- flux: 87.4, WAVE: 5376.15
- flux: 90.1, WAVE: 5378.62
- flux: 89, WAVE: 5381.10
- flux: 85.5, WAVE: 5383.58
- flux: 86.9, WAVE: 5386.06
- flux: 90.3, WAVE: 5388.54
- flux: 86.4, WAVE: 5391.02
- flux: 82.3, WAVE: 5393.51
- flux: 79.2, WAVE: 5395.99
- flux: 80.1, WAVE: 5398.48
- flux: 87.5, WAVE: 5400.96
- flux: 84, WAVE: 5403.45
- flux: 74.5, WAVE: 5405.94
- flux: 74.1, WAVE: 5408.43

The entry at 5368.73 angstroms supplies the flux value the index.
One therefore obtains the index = 77.2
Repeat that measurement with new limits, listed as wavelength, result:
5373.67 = 75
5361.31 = 89.2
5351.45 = 78.1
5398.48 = 80.1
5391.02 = 86.4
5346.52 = 74.4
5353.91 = 86.1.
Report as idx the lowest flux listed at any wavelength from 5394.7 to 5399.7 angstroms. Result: 79.2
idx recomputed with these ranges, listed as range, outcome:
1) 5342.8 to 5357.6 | 72.5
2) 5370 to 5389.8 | 71.1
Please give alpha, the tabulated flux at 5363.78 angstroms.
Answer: 85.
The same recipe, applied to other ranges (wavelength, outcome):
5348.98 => 72.5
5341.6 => 75.2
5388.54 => 90.3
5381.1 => 89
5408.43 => 74.1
